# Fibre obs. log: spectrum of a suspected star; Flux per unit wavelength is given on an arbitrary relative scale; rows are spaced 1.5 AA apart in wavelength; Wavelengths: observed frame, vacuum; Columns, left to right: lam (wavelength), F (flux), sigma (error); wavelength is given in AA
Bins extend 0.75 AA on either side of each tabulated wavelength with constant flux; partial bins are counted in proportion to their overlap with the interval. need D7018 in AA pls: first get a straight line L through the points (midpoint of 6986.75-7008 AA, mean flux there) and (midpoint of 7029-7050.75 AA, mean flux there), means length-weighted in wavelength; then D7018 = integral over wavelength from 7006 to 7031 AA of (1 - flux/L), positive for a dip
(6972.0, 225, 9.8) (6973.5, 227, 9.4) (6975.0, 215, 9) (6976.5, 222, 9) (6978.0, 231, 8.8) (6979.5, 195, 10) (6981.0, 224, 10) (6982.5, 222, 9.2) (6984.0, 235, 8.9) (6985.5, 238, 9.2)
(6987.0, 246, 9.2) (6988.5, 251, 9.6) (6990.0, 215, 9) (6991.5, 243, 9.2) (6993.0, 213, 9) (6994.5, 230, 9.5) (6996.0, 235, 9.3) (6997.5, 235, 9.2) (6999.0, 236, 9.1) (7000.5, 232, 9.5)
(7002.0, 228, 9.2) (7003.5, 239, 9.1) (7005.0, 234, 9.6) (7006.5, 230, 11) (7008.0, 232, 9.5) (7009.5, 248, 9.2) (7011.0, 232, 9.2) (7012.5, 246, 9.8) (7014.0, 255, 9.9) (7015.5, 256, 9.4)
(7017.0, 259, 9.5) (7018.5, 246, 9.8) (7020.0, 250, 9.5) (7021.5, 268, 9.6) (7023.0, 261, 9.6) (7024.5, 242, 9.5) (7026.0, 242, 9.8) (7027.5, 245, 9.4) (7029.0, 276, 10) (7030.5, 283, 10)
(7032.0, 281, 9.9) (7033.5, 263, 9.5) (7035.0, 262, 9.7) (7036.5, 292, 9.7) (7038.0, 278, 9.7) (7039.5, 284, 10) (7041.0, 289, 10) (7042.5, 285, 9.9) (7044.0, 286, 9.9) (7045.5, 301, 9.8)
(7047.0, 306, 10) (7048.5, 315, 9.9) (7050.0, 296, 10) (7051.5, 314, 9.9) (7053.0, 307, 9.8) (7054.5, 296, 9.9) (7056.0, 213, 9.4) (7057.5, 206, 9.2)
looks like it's 0.8 AA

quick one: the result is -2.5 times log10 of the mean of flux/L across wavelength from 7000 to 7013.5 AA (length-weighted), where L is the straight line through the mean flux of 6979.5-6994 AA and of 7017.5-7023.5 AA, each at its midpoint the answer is 0.04 mag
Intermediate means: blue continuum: 230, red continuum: 256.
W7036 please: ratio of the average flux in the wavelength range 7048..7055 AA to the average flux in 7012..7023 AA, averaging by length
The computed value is 1.20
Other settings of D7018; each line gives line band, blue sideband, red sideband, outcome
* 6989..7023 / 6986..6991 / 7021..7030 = 0.93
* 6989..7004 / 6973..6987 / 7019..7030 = 0.32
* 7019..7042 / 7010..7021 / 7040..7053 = 0.50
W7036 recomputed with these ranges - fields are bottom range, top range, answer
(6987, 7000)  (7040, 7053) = 1.28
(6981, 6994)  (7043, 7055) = 1.30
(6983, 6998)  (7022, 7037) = 1.13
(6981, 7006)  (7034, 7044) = 1.21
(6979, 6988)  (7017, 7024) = 1.12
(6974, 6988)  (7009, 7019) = 1.10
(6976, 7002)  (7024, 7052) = 1.22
